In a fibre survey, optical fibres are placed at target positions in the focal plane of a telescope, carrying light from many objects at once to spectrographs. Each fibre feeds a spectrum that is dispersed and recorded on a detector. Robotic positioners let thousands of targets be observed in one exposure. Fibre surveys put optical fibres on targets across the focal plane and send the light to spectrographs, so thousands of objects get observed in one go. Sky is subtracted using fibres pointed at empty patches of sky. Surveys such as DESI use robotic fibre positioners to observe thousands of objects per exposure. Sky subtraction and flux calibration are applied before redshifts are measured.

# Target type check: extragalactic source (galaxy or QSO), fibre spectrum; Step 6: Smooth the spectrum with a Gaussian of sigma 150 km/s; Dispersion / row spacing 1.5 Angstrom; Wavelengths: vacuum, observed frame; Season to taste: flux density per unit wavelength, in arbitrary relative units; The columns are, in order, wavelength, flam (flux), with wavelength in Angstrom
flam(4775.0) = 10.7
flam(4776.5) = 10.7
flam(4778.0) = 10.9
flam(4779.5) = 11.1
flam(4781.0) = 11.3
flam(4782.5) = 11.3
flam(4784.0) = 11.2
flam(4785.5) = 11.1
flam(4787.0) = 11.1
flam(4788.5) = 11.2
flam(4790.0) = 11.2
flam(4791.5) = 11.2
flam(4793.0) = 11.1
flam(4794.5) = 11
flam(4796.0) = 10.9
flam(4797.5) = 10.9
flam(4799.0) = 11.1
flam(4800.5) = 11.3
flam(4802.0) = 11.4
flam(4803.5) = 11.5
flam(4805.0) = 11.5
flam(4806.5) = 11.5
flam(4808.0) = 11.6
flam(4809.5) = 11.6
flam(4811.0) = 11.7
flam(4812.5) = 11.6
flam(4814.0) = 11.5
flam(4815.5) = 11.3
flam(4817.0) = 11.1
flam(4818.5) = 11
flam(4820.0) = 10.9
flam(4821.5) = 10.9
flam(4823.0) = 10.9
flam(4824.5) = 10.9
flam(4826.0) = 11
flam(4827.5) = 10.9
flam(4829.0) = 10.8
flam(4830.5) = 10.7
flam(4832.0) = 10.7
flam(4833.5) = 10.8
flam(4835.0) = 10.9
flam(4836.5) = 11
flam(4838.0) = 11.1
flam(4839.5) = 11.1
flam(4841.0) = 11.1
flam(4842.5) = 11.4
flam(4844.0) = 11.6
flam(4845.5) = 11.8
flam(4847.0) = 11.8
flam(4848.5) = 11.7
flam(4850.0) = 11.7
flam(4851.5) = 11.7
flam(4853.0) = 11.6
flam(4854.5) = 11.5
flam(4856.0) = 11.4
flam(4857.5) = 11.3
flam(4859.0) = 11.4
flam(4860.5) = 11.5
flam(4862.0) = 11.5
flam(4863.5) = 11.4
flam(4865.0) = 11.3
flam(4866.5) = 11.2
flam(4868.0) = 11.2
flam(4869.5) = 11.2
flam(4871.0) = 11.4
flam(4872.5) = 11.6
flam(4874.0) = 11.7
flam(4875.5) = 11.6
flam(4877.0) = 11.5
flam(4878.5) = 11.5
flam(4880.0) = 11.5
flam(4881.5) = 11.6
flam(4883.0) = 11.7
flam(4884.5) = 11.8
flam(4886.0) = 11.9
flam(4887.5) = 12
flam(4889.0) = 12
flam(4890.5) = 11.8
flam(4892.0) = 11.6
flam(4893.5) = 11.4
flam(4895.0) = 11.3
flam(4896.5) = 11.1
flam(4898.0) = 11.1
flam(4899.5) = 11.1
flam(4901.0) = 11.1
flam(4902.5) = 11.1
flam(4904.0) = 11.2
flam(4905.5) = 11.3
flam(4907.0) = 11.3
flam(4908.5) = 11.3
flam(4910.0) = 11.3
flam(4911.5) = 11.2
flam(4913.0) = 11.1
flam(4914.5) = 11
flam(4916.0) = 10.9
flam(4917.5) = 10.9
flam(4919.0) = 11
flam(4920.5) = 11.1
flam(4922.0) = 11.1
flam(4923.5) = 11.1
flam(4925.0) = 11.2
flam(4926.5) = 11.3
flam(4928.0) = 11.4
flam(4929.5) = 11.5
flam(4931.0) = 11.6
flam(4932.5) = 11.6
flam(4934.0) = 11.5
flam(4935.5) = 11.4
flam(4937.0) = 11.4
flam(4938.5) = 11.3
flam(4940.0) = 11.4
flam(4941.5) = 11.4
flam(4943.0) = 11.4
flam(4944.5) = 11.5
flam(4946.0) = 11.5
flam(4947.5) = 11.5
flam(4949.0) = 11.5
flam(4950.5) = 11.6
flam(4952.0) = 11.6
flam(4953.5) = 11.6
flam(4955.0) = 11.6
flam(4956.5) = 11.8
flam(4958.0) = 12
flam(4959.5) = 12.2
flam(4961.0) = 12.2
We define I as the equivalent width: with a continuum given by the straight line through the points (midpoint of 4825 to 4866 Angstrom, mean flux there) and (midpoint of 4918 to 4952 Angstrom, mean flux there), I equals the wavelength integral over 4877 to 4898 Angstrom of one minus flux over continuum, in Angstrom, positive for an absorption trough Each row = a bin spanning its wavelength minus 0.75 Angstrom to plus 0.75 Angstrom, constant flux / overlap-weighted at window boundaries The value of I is -0.5 Angstrom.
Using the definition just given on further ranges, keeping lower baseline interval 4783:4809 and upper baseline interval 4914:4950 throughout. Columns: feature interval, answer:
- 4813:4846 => 0.6 Angstrom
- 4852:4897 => -1.0 Angstrom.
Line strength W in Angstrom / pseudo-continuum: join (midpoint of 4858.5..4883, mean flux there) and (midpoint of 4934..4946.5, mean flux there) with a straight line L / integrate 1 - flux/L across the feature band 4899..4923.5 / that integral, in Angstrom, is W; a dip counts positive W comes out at 0.66 Angstrom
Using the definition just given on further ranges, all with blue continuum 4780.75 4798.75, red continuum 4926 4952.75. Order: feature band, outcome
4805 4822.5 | -0.3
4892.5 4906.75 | 0.2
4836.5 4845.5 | 0.0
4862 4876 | -0.1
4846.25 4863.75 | -0.4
